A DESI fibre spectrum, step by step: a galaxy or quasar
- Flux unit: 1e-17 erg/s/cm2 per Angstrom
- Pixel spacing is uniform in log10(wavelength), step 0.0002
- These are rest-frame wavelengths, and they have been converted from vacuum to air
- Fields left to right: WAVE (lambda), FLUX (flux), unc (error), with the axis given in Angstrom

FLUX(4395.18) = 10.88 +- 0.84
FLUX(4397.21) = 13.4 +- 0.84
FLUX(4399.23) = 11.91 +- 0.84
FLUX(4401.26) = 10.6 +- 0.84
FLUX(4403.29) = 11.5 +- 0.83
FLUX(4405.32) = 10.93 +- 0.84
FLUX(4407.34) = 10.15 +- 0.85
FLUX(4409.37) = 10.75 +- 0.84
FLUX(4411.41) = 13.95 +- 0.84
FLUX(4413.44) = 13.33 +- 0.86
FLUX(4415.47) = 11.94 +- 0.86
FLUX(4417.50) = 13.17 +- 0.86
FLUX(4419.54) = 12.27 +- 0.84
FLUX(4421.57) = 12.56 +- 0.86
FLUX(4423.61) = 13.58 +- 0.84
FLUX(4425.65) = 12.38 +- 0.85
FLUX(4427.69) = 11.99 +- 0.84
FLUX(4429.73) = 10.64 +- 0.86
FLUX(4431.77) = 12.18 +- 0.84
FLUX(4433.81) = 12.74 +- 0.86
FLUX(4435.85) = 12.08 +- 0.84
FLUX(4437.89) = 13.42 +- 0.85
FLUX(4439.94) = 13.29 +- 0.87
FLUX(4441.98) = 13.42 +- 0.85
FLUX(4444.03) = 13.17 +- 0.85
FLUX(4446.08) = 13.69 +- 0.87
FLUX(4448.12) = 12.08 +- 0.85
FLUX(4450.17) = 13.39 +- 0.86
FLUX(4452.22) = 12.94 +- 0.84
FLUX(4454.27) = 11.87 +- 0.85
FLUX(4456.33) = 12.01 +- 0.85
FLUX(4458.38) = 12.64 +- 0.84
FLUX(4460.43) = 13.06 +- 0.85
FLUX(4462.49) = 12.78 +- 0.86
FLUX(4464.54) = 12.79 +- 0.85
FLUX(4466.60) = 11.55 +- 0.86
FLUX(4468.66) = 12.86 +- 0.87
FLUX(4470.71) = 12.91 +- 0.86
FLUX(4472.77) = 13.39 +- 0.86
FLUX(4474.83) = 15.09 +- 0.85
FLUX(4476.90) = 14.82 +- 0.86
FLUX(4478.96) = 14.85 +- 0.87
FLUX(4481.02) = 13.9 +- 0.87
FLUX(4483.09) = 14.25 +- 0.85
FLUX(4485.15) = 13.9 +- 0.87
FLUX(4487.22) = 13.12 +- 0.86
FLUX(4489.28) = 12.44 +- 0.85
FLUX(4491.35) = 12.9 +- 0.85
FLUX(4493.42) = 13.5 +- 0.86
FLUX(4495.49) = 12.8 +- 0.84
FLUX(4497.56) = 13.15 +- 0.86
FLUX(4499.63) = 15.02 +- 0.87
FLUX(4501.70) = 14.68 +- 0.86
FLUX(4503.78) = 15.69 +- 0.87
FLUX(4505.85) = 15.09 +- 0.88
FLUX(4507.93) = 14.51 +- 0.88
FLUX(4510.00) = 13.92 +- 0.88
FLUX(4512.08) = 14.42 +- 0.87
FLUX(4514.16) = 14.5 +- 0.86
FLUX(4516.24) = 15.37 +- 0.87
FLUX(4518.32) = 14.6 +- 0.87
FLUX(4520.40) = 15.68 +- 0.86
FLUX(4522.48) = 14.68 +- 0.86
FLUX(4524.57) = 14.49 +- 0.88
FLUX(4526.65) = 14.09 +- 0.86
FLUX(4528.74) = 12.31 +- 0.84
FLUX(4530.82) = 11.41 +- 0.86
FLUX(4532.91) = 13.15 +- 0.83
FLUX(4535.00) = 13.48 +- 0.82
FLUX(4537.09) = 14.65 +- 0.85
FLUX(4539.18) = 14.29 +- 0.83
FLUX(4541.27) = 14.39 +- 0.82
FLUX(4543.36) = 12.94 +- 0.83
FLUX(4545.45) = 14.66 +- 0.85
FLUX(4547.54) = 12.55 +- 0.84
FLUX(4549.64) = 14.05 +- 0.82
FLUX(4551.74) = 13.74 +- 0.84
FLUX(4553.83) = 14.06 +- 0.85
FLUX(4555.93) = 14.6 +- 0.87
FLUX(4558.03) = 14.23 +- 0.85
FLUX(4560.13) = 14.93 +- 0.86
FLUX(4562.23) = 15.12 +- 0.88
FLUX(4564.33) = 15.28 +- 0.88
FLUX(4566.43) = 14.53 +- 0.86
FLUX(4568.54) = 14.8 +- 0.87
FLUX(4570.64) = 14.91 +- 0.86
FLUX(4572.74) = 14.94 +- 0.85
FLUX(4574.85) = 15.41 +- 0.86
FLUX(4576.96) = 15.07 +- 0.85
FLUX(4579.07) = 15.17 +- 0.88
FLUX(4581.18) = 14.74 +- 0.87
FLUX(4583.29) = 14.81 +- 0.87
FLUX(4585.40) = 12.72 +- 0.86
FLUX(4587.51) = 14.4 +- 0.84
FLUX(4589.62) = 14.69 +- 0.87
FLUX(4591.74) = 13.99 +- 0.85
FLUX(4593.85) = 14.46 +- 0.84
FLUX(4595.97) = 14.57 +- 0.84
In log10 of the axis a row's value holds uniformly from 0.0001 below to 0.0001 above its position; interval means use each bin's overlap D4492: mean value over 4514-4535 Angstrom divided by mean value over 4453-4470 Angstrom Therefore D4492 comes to 1.12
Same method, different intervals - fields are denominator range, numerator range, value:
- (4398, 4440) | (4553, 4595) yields 1.21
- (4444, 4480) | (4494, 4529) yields 1.10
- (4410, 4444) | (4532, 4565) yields 1.11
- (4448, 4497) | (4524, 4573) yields 1.07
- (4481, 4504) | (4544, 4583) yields 1.06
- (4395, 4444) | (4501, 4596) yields 1.17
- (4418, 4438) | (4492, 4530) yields 1.16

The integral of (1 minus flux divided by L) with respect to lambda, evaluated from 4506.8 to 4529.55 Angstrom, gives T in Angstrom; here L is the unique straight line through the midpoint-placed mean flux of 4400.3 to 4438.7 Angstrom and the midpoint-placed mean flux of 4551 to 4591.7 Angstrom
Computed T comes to -1.1 Angstrom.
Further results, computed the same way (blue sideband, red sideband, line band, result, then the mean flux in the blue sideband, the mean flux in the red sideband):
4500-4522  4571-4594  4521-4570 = 2.3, 14.8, 14.6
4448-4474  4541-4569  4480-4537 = -2.1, 12.7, 14.3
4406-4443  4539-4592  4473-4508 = -1.9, 12.4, 14.4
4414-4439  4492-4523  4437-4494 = 0.9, 12.4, 14.5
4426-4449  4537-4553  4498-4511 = -1.3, 12.6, 13.9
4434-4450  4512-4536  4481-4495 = 0.2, 13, 14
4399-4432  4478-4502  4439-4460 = -0.2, 12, 13.7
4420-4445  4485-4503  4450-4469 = 0.7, 12.6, 13.5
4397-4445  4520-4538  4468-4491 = -1.3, 12.3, 13.7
